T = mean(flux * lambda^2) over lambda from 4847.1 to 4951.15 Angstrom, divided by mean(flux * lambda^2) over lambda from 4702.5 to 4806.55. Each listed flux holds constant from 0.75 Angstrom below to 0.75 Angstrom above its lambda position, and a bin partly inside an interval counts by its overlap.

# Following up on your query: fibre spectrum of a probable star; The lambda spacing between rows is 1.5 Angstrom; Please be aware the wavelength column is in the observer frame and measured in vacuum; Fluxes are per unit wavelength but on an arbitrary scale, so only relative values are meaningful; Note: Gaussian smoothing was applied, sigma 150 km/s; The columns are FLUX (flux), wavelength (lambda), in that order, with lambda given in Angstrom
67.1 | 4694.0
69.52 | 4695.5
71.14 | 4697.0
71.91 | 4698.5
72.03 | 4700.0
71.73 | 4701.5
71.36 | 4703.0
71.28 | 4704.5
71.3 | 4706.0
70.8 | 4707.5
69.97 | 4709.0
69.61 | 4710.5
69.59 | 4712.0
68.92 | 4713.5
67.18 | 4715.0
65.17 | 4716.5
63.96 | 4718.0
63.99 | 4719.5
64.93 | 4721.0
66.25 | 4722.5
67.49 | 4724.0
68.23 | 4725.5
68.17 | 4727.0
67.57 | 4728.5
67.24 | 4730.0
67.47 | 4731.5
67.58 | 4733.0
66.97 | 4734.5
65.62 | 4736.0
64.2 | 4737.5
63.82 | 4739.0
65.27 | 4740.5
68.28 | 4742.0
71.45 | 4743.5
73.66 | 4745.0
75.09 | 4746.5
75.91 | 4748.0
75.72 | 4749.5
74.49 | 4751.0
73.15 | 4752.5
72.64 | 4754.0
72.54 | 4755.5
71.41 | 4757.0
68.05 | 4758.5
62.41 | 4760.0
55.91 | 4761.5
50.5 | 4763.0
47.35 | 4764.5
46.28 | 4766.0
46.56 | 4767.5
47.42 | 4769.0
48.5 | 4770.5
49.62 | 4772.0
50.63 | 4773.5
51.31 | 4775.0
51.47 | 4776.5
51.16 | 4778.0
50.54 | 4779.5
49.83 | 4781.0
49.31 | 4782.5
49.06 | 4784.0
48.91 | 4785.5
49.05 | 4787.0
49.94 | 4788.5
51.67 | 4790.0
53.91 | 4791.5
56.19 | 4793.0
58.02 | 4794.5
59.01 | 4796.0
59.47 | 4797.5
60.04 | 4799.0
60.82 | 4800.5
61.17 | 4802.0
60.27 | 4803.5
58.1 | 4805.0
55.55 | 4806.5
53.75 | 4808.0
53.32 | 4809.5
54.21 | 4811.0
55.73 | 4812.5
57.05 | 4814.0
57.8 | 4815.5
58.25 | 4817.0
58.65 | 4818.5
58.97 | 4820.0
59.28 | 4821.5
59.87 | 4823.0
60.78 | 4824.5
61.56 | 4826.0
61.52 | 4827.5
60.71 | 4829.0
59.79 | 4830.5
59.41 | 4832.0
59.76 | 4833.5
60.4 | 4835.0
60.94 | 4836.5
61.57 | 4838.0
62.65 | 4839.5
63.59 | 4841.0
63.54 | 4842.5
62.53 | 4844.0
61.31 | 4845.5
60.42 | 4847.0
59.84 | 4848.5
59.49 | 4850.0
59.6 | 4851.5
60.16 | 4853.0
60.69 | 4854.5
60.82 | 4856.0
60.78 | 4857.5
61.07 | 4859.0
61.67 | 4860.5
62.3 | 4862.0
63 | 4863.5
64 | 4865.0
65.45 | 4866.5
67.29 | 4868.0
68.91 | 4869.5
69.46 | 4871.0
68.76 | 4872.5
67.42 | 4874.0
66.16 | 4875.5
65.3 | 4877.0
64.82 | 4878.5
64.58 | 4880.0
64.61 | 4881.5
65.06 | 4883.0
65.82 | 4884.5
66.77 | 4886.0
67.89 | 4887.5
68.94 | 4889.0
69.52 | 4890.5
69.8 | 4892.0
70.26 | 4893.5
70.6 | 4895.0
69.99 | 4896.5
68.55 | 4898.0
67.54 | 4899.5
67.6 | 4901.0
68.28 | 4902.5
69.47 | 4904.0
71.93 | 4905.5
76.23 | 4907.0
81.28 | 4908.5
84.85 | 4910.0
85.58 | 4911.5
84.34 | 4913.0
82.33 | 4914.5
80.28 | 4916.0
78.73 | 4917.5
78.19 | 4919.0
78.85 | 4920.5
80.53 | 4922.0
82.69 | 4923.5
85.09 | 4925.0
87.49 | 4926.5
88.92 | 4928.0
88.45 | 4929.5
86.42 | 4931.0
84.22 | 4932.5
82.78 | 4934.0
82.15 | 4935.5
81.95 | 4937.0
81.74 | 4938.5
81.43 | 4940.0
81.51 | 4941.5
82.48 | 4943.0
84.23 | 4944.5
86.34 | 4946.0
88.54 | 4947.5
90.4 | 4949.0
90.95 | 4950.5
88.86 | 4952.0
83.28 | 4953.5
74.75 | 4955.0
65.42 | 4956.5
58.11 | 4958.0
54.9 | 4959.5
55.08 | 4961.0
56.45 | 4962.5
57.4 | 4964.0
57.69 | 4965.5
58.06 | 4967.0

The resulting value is 1.3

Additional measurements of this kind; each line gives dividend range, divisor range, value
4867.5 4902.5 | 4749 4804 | 1.25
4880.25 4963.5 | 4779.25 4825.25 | 1.44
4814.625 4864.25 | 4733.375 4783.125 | 1.03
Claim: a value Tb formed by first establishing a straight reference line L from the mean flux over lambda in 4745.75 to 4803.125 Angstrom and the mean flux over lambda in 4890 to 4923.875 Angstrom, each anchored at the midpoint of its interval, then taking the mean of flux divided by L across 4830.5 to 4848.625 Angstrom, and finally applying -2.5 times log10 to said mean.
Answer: 0.09 mag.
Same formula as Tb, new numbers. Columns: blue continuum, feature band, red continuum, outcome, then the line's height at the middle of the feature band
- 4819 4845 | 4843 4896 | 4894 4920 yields 0.06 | 68.3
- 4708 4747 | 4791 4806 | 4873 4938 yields 0.20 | 70.6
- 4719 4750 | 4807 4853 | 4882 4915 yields 0.19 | 70.6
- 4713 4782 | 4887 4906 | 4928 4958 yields 0.13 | 78.2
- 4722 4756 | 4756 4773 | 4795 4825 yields 0.21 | 65.4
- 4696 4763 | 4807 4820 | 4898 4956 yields 0.30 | 74.1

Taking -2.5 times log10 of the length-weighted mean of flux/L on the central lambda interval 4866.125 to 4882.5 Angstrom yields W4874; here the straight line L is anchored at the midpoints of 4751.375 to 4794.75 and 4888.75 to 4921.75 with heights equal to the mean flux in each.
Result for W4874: 0.056 mag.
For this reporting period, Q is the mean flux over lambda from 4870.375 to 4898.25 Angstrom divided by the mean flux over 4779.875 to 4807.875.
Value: 1.23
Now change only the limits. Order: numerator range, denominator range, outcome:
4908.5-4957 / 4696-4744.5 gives 1.22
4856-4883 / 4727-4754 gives 0.93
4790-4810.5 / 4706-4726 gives 0.85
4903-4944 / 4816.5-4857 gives 1.35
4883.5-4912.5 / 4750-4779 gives 1.25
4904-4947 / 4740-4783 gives 1.37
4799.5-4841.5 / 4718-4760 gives 0.86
